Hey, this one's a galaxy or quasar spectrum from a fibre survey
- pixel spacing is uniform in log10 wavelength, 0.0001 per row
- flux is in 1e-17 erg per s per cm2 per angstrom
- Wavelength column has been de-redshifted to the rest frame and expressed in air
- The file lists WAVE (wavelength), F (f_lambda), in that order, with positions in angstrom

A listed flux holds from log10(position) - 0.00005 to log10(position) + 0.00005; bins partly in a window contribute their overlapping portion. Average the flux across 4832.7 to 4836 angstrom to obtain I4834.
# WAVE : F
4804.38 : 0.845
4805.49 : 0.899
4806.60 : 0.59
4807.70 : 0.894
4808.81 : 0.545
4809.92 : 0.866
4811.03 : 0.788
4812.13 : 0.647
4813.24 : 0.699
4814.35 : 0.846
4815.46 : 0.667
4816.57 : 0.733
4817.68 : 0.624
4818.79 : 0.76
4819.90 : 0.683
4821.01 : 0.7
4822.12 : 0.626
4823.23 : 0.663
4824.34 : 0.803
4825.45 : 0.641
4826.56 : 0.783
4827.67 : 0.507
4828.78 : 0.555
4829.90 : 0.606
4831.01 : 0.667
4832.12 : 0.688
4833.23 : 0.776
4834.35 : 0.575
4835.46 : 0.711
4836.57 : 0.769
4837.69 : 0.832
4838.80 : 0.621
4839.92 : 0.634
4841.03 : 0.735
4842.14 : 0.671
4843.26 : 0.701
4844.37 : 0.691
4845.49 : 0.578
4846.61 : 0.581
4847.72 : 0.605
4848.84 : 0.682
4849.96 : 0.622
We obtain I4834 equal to 0.686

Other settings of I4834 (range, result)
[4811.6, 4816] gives 0.715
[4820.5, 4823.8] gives 0.663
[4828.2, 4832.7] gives 0.629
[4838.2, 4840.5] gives 0.634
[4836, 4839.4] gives 0.738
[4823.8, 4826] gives 0.722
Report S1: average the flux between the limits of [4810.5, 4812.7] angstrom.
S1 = 0.719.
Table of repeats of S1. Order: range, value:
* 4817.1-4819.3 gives 0.691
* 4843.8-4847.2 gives 0.617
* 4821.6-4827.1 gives 0.704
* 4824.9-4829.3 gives 0.623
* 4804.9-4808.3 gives 0.791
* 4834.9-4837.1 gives 0.741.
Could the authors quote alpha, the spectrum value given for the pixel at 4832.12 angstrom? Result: 0.688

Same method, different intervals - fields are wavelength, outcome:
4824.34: 0.803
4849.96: 0.622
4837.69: 0.832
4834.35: 0.575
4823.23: 0.663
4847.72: 0.605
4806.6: 0.59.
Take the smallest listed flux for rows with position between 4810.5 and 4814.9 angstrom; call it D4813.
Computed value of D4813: 0.647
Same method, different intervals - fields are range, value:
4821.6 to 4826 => 0.626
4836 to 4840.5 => 0.621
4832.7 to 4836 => 0.575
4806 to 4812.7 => 0.545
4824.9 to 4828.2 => 0.507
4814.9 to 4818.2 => 0.624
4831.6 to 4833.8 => 0.688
